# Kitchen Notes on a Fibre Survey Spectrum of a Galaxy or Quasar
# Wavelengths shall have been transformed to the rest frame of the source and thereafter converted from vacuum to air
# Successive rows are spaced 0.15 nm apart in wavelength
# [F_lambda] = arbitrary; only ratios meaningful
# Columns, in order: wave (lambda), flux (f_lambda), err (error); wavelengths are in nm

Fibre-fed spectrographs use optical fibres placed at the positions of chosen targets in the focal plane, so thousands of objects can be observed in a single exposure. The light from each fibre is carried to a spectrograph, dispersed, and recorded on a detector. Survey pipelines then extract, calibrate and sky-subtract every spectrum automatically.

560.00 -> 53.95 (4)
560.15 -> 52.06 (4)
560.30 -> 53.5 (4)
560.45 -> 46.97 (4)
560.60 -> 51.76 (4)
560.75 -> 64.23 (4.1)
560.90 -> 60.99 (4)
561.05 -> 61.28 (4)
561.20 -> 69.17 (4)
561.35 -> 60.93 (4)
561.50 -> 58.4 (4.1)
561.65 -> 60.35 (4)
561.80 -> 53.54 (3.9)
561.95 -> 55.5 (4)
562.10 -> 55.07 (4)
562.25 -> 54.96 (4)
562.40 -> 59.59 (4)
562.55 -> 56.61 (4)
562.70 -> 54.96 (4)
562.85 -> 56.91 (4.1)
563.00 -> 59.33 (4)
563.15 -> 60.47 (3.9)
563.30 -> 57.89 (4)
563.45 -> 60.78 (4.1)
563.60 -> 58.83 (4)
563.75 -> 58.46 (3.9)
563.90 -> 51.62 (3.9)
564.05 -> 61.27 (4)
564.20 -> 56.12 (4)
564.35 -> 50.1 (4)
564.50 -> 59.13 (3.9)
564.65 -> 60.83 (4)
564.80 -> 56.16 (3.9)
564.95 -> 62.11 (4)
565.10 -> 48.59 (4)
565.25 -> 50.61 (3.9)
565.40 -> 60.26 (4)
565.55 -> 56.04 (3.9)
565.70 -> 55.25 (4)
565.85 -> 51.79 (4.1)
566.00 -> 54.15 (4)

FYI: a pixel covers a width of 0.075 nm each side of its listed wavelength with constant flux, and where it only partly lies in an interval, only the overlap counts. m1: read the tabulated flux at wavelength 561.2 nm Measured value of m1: 69.17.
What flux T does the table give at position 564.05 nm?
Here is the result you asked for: 61.27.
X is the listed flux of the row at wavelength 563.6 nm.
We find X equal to 58.83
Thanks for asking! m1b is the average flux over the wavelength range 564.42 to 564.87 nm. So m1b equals 58.6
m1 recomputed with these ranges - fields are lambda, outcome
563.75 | 58.46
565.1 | 48.59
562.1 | 55.07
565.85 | 51.79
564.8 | 56.16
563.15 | 60.47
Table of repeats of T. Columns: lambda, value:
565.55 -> 56.04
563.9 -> 51.62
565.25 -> 50.61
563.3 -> 57.89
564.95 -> 62.11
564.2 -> 56.12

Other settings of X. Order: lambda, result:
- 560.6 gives 51.76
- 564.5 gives 59.13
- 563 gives 59.33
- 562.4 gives 59.59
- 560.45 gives 46.97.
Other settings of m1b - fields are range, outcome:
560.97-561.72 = 62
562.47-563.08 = 57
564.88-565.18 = 55.2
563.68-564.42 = 55.5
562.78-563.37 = 58.7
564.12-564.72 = 56.5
